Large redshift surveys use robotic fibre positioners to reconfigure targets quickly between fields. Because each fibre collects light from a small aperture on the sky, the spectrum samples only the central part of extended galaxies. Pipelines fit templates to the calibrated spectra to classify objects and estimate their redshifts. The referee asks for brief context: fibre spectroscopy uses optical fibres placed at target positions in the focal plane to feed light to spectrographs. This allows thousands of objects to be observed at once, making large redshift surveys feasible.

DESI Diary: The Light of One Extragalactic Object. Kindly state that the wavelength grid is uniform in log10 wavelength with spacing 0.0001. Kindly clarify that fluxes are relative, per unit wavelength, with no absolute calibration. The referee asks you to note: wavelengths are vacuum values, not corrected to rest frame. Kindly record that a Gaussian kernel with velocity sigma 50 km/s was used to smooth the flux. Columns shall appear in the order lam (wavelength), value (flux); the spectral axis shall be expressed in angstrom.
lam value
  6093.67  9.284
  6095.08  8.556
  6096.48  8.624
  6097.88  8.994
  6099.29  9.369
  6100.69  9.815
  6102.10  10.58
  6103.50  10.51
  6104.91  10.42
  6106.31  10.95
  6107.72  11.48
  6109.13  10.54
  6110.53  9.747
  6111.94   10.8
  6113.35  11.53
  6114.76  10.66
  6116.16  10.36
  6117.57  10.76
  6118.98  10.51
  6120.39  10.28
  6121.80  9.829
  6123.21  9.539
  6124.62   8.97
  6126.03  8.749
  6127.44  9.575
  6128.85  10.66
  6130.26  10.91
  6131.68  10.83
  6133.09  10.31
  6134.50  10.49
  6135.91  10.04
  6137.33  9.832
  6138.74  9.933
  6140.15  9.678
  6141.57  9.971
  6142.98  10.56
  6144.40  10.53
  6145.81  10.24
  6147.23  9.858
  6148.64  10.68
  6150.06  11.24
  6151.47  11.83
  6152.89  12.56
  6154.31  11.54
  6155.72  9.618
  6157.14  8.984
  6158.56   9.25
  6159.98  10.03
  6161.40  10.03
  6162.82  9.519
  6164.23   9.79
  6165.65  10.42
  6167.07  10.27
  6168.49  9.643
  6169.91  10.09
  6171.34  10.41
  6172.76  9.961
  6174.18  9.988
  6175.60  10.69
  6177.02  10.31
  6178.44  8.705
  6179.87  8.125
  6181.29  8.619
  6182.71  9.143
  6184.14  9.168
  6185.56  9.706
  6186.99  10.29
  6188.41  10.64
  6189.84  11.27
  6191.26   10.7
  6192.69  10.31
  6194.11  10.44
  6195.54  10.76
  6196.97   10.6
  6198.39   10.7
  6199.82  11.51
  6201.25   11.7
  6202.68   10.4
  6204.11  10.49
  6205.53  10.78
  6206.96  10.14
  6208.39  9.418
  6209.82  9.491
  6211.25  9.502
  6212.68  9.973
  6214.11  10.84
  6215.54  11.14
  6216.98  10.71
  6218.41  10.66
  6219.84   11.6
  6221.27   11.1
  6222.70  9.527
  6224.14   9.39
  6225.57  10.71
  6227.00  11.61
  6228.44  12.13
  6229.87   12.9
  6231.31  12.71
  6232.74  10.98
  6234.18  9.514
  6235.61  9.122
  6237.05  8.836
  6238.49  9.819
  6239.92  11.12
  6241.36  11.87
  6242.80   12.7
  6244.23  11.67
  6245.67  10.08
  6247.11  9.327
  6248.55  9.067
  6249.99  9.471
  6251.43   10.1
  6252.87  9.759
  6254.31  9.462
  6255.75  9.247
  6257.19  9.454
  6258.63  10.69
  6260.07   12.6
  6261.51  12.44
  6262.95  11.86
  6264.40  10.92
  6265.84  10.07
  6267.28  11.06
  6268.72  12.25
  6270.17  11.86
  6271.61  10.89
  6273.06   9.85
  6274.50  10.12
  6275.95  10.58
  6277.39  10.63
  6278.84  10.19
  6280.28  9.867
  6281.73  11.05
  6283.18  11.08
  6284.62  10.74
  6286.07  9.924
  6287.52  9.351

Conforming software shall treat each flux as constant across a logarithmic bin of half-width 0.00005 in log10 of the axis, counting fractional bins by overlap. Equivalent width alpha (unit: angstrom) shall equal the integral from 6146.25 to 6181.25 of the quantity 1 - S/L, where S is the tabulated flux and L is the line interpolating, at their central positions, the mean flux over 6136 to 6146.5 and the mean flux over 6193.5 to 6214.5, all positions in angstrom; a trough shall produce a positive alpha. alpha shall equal 0.3 angstrom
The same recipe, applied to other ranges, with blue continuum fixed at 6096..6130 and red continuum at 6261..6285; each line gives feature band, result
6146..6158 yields -0.5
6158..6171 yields 0.6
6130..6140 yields 0.0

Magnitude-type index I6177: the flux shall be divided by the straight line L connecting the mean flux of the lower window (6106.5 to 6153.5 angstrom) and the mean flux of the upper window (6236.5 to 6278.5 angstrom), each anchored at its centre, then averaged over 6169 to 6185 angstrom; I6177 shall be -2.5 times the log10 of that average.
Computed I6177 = 0.10 mag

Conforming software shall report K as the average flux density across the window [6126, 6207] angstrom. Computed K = 10.2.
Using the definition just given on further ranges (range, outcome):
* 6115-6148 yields 10.1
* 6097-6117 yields 10.4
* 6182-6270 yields 10.6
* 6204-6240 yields 10.5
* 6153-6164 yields 10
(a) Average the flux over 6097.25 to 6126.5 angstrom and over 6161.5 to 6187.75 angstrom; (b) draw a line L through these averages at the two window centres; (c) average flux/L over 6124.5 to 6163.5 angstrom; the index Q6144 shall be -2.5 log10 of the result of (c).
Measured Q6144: -0.03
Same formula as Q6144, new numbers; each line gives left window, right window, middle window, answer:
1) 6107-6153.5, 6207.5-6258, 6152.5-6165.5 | 0.03 mag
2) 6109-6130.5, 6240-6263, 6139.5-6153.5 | -0.04 mag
